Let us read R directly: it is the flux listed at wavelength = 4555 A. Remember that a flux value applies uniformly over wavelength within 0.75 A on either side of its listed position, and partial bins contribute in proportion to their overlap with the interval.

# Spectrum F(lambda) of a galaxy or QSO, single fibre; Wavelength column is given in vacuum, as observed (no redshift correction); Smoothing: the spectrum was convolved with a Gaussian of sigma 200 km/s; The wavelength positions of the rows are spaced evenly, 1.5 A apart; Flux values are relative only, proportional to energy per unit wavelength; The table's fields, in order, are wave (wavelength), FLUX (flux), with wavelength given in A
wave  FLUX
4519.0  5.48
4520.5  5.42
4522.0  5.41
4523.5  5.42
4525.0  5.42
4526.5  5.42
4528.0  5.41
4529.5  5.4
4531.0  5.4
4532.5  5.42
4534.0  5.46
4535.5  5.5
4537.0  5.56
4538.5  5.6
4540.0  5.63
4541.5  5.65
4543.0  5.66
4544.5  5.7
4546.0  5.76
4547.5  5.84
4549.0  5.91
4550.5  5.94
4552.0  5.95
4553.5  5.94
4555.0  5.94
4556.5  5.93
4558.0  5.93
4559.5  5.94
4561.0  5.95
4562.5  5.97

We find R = 5.94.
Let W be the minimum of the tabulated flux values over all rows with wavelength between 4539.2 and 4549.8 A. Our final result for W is 5.63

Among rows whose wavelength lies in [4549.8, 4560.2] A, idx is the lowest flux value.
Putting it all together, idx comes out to 5.93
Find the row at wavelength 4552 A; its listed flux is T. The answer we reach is 5.95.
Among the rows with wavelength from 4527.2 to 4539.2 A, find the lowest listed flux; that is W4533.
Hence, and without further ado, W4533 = 5.4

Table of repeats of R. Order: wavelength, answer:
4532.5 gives 5.42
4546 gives 5.76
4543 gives 5.66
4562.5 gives 5.97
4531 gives 5.4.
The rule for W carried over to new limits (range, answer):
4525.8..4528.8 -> 5.41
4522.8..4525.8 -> 5.42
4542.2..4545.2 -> 5.66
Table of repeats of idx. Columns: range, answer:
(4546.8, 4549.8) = 5.84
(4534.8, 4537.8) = 5.5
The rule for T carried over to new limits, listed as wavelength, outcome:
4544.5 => 5.7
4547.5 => 5.84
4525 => 5.42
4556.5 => 5.93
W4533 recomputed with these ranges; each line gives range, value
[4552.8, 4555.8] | 5.94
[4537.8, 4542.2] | 5.6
